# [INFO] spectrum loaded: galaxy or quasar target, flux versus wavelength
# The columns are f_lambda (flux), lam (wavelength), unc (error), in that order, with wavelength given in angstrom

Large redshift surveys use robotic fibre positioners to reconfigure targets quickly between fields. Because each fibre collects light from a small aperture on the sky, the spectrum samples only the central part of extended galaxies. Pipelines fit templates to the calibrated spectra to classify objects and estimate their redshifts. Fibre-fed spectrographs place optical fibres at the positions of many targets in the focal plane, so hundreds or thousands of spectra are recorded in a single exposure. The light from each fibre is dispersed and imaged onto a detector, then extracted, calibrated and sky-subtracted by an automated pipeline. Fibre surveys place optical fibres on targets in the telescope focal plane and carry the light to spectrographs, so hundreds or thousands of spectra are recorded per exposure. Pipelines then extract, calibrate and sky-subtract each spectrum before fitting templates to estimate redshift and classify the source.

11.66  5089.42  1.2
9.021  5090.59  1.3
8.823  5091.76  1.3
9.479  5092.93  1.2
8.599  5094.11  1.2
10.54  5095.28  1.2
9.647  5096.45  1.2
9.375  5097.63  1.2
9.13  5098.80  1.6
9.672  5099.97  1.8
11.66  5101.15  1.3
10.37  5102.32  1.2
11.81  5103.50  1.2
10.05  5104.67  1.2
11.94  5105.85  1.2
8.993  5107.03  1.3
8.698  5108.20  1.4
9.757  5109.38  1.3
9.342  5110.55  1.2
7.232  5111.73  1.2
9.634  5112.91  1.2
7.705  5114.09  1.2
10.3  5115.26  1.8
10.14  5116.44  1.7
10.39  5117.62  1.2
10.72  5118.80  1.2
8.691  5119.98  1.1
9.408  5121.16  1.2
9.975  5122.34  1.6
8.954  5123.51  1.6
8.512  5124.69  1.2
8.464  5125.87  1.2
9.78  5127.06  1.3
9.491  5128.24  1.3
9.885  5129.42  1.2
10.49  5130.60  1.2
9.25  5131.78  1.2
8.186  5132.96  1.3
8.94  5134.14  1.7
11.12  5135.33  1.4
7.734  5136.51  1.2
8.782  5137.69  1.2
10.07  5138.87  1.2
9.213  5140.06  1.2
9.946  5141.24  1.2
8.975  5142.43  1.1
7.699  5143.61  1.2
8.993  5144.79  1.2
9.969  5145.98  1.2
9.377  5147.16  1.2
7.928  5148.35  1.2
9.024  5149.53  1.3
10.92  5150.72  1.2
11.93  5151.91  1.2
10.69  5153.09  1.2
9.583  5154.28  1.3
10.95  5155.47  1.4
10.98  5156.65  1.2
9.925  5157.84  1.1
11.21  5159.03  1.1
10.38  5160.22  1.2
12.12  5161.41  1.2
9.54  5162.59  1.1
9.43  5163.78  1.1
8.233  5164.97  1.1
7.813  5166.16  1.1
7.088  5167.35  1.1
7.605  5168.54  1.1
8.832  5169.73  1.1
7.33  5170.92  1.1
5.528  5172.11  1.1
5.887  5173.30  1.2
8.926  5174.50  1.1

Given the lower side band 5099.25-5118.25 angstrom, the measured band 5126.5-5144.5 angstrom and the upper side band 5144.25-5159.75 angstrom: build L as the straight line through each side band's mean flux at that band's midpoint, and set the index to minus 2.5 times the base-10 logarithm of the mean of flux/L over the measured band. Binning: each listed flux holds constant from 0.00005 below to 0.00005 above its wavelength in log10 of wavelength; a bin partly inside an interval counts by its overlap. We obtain 0.080 mag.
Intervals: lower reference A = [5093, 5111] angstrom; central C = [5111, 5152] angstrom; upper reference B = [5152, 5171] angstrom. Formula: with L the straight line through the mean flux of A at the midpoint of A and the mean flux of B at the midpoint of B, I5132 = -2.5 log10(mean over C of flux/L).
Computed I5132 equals 0.05 mag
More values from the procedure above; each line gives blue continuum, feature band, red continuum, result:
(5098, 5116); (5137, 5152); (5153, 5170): 0.03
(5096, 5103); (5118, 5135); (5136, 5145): -0.01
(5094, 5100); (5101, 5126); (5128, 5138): -0.02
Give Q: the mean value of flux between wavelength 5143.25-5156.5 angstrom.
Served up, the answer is 9.81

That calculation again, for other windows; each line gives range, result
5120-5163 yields 9.67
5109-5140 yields 9.34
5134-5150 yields 9.13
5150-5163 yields 10.7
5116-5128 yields 9.49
